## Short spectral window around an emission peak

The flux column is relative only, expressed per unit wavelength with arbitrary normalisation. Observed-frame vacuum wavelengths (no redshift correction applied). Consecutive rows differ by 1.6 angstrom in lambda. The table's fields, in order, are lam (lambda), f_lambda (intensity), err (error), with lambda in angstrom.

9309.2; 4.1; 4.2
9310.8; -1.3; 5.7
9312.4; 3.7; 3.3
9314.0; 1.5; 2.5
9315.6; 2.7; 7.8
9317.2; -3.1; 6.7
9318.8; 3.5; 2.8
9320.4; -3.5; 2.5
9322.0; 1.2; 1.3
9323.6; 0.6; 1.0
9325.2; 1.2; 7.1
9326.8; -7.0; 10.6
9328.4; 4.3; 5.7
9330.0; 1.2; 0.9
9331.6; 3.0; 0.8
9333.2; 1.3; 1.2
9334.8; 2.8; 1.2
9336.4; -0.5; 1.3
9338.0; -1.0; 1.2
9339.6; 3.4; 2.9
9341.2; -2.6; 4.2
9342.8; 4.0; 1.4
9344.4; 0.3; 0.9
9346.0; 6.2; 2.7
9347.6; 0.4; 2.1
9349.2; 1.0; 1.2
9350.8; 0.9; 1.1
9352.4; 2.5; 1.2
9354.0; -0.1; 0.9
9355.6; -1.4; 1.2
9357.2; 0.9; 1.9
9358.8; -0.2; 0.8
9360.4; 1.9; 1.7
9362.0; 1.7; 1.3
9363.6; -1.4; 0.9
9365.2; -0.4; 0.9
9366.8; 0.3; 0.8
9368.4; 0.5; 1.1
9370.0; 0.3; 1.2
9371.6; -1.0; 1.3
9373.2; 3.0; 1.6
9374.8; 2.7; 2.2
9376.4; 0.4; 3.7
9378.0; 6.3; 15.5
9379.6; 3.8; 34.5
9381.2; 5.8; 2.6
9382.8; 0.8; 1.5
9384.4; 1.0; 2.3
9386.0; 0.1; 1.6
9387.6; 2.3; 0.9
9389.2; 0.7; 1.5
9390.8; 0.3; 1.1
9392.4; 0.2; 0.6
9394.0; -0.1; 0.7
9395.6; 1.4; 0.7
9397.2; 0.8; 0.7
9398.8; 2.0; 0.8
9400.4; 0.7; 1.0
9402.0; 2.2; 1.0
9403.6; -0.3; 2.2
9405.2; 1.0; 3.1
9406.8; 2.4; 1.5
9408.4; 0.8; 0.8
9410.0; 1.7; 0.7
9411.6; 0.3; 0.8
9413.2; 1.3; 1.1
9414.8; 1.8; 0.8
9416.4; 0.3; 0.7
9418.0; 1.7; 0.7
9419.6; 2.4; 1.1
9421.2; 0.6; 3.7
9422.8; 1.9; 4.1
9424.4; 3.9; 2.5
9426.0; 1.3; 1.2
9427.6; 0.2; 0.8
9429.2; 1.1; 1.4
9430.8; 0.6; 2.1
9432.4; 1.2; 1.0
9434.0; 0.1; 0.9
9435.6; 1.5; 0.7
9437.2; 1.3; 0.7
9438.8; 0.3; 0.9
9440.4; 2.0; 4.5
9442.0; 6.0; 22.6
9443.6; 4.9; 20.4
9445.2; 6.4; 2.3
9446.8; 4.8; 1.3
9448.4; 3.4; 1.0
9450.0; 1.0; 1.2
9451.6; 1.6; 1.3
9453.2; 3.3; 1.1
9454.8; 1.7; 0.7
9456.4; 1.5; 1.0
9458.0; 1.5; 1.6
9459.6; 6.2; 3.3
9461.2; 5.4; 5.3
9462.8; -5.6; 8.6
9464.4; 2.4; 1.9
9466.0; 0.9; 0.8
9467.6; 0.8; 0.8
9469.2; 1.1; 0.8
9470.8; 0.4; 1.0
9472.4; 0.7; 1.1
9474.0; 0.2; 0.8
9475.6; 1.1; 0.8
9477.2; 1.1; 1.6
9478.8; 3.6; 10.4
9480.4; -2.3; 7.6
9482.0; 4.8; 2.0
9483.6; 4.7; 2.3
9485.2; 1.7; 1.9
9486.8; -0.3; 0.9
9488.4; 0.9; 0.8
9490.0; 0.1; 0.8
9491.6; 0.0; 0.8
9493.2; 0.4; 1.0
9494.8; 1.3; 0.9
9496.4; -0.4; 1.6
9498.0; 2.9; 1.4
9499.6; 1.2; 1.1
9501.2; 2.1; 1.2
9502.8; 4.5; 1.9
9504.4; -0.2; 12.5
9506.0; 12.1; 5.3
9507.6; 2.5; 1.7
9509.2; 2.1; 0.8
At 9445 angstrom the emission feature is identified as H-gamma 4340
